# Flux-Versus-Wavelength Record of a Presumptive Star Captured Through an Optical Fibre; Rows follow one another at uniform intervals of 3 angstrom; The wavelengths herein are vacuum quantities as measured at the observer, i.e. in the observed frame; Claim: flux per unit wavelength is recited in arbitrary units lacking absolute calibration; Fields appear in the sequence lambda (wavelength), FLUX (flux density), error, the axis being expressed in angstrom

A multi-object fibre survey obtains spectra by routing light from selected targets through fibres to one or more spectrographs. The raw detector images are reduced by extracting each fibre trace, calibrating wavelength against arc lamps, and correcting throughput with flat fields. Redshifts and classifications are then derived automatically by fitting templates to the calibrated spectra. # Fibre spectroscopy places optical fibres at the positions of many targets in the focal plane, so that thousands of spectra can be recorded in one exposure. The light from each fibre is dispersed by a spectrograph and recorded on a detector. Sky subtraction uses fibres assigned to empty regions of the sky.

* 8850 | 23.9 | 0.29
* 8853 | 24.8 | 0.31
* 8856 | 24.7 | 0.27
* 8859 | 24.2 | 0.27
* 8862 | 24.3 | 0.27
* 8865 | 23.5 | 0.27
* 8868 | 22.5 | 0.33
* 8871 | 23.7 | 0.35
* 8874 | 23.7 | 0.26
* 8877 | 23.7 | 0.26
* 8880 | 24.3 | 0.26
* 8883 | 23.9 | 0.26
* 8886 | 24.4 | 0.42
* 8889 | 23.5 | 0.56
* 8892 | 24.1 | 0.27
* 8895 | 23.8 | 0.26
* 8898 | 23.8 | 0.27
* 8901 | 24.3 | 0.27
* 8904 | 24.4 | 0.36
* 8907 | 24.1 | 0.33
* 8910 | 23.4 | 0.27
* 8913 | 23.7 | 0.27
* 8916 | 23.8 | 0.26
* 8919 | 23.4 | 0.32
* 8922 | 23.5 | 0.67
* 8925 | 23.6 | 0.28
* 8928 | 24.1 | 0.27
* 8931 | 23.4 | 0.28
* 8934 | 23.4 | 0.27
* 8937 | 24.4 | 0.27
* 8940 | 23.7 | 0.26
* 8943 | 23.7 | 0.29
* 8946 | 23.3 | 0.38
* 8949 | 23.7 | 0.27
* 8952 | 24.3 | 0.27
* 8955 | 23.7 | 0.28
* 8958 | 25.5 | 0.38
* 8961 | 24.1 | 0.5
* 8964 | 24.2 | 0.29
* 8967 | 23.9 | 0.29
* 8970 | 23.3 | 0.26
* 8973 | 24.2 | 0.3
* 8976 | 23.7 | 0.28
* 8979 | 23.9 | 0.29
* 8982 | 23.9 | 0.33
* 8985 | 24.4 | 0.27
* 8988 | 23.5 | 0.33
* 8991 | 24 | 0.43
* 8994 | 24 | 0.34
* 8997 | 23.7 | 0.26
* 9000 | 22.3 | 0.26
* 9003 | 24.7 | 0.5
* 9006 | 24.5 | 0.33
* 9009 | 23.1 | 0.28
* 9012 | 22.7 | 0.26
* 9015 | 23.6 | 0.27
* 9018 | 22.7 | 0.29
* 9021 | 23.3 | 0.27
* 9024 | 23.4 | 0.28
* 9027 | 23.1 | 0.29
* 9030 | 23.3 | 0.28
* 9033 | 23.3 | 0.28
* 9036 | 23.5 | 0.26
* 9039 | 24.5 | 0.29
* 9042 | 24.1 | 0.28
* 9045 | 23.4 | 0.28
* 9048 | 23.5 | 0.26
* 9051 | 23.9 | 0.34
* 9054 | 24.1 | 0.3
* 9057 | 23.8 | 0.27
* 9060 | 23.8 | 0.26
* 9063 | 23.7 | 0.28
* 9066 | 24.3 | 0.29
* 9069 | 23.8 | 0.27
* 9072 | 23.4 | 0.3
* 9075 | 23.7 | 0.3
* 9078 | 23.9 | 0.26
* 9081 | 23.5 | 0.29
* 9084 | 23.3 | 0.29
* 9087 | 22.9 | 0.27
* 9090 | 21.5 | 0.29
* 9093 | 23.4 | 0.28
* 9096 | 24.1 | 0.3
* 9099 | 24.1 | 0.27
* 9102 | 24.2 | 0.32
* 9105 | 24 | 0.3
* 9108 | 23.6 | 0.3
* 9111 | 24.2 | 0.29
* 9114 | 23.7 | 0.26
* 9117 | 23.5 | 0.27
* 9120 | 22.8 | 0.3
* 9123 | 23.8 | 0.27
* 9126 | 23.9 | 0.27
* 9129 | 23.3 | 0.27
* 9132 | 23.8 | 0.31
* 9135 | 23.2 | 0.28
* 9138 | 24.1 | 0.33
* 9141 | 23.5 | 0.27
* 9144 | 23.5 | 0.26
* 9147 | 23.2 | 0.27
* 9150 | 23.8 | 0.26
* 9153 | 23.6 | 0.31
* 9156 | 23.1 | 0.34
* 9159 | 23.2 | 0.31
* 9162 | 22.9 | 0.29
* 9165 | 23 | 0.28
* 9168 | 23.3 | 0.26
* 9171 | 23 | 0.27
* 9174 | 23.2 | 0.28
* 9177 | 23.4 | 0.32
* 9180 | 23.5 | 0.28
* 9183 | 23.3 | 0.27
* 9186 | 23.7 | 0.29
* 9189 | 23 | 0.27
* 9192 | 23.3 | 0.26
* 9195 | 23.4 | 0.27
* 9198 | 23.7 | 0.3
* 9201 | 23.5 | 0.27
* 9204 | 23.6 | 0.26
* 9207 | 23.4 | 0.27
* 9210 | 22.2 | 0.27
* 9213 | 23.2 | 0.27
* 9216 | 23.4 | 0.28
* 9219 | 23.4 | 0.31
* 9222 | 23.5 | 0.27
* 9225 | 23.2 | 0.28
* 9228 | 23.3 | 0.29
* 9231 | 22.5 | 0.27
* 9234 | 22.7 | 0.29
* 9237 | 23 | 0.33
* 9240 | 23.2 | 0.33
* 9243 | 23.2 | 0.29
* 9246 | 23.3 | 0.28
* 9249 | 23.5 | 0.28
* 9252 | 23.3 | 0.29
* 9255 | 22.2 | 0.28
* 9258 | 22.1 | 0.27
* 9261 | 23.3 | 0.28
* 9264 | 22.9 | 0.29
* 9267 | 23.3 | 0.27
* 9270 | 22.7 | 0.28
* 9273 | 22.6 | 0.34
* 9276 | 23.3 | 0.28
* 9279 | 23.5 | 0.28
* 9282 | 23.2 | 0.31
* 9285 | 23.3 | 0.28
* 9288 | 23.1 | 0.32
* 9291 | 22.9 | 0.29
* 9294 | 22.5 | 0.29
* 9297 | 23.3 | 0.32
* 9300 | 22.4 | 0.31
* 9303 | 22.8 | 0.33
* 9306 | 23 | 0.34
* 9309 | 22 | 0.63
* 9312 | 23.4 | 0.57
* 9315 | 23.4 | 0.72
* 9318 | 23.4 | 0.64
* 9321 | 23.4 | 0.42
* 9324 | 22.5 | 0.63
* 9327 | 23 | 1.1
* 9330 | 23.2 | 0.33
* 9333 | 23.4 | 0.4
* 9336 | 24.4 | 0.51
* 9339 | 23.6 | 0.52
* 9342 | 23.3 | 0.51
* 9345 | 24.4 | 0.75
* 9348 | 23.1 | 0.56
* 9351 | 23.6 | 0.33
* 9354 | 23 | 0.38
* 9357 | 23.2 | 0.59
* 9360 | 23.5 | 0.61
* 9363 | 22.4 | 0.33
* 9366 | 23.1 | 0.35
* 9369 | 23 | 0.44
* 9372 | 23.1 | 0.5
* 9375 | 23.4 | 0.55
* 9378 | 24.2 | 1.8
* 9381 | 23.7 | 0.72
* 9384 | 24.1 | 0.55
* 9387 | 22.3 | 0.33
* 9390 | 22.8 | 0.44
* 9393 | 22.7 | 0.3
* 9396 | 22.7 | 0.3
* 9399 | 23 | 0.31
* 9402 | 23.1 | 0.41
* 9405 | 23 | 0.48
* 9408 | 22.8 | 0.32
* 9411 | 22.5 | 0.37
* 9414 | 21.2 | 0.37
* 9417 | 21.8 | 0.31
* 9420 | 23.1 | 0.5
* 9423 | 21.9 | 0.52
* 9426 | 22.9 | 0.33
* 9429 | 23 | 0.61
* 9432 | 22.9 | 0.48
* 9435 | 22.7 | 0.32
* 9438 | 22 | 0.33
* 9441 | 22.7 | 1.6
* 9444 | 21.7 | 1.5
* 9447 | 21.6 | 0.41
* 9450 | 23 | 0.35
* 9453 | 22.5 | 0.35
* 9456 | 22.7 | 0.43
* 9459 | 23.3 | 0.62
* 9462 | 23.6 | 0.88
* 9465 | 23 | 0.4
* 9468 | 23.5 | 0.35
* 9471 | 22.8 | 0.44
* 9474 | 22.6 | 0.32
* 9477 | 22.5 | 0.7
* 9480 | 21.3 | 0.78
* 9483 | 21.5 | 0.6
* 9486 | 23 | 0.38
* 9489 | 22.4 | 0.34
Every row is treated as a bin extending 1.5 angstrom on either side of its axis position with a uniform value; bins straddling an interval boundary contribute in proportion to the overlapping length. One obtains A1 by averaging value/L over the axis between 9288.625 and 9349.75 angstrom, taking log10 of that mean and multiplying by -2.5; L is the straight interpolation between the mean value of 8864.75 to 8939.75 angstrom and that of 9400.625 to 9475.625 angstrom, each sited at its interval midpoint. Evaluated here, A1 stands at -0.013 mag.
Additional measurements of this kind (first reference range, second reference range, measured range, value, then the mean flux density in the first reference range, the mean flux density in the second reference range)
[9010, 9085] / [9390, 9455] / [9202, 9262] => -0.001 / 23.6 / 22.5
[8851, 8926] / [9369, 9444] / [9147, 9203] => -0.002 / 23.9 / 22.8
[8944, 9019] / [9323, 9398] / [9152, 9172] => 0.019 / 23.8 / 23.3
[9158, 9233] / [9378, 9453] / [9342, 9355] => -0.032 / 23.2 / 22.7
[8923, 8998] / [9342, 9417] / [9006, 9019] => 0.027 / 23.9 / 23.1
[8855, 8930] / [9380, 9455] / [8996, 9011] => -0.002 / 23.8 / 22.6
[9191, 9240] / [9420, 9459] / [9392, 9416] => 0.001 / 23.2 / 22.5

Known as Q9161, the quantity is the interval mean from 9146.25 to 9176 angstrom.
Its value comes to 23.2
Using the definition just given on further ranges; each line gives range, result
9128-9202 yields 23.4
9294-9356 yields 23.2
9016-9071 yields 23.6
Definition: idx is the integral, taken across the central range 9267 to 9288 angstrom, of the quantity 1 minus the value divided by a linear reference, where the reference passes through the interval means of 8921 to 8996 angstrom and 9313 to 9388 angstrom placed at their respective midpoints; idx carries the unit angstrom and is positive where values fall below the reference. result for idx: 0.3 angstrom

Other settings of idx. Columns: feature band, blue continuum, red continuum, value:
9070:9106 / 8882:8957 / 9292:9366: 0.09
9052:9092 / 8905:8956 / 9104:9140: 0.26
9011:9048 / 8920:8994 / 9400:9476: 0.44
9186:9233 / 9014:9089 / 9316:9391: 0.40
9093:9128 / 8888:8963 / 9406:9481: -0.57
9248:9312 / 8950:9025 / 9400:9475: 0.33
